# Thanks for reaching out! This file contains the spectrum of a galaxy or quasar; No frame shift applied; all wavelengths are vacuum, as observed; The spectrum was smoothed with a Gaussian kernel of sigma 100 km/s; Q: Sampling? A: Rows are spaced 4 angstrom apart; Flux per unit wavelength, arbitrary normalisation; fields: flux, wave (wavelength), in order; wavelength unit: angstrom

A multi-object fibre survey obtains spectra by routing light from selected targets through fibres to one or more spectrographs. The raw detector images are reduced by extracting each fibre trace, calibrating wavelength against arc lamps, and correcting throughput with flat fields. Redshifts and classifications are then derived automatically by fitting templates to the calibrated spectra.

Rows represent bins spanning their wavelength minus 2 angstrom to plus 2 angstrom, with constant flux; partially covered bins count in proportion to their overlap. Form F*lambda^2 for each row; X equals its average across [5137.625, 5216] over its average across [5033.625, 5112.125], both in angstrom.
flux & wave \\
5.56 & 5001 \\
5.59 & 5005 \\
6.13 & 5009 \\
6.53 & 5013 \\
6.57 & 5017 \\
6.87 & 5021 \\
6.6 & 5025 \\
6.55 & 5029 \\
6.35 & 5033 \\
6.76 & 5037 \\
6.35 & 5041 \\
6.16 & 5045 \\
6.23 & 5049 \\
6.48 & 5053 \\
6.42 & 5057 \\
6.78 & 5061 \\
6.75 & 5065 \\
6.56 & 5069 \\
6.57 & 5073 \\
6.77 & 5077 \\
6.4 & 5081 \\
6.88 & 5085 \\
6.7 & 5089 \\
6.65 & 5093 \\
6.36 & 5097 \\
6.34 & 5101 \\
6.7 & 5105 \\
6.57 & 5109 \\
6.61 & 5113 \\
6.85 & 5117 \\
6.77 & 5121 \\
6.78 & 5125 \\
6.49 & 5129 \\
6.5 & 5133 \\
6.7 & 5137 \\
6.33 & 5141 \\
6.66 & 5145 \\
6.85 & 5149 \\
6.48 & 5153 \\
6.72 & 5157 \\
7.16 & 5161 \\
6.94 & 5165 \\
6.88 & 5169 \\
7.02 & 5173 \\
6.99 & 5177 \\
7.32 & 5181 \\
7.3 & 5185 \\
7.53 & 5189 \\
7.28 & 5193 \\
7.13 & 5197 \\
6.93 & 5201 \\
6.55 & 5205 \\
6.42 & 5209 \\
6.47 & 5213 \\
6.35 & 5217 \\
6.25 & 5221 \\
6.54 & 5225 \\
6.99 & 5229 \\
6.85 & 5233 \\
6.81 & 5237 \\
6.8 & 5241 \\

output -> 1.09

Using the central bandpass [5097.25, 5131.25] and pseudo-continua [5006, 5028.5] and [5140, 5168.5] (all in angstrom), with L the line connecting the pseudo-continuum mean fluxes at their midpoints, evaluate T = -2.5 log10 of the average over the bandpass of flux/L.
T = 0.01 mag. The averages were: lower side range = 6.5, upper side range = 6.76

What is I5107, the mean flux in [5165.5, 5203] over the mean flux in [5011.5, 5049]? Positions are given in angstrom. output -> 1.10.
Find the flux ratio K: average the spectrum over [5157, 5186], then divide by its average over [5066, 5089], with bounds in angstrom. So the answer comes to 1.06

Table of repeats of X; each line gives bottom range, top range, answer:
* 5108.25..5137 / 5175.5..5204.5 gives 1.11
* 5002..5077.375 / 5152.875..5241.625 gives 1.13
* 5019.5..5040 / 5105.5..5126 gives 1.05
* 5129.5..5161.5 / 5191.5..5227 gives 1.03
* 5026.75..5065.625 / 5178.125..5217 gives 1.14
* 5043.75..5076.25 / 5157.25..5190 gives 1.14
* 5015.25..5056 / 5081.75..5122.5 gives 1.05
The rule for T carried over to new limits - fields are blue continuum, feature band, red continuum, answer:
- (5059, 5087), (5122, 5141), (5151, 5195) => 0.05 mag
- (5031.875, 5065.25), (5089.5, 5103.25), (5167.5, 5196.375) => 0.04 mag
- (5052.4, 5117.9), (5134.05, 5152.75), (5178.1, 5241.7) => 0.02 mag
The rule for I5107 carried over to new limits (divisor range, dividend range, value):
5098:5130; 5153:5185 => 1.05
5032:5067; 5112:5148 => 1.02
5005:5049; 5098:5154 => 1.03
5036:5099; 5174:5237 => 1.05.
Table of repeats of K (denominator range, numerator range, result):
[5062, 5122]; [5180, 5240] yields 1.03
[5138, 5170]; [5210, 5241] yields 0.98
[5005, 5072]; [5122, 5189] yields 1.06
